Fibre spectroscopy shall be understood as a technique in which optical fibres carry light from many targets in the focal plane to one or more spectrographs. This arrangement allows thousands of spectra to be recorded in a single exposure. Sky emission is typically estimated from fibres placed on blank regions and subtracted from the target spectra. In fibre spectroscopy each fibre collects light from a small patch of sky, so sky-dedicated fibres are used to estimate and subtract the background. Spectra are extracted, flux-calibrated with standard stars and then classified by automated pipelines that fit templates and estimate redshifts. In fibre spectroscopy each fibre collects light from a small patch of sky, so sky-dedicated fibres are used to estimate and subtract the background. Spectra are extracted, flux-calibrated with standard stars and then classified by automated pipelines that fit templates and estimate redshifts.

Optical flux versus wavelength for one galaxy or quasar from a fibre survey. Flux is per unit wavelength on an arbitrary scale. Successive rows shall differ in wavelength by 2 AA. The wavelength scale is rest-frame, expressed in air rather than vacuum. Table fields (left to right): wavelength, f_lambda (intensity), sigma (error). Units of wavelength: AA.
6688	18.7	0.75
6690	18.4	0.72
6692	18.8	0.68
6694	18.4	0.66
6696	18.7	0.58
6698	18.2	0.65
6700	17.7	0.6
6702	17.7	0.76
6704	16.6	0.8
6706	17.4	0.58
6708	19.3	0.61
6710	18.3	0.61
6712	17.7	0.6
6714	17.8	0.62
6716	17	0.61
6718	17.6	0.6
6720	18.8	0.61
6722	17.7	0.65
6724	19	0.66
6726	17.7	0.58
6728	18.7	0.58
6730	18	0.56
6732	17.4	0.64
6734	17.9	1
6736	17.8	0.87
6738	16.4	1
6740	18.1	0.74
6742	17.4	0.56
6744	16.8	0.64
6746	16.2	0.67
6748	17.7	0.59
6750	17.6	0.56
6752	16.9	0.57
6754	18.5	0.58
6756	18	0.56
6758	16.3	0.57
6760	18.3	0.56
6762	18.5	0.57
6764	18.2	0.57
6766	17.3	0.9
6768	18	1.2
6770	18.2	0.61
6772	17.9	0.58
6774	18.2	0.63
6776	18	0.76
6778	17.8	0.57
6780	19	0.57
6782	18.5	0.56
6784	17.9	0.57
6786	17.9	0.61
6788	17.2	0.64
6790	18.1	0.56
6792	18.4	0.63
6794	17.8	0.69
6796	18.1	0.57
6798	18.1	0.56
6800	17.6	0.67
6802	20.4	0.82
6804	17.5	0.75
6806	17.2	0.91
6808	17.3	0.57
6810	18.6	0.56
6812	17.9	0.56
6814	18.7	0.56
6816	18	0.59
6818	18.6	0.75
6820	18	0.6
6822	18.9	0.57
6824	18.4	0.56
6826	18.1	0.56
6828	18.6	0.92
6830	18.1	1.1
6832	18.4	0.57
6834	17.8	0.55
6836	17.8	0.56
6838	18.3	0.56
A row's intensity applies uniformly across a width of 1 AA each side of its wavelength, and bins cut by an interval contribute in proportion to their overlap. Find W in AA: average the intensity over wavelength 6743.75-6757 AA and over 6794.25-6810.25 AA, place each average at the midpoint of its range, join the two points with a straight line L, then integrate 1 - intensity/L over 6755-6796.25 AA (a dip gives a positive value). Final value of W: -0.6 AA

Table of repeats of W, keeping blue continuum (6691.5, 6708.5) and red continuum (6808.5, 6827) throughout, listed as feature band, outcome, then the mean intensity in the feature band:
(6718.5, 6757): 0.88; 17.7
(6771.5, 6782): 0.00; 18.2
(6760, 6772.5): 0.11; 18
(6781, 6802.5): 0.16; 18.1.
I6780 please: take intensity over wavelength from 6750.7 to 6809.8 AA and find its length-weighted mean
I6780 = 18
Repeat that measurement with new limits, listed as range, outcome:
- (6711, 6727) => 17.9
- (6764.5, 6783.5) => 18.1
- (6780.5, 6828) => 18.2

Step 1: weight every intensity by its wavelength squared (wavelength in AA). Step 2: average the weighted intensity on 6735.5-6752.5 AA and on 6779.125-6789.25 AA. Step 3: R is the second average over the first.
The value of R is 1.06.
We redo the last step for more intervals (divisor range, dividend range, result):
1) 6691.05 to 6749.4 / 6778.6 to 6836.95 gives 1.05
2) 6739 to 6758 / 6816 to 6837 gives 1.07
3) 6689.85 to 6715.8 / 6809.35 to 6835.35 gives 1.05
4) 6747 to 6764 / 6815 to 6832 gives 1.05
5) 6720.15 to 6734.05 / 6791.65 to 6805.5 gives 1.03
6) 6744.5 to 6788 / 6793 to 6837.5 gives 1.03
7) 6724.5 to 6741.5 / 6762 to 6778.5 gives 1.02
